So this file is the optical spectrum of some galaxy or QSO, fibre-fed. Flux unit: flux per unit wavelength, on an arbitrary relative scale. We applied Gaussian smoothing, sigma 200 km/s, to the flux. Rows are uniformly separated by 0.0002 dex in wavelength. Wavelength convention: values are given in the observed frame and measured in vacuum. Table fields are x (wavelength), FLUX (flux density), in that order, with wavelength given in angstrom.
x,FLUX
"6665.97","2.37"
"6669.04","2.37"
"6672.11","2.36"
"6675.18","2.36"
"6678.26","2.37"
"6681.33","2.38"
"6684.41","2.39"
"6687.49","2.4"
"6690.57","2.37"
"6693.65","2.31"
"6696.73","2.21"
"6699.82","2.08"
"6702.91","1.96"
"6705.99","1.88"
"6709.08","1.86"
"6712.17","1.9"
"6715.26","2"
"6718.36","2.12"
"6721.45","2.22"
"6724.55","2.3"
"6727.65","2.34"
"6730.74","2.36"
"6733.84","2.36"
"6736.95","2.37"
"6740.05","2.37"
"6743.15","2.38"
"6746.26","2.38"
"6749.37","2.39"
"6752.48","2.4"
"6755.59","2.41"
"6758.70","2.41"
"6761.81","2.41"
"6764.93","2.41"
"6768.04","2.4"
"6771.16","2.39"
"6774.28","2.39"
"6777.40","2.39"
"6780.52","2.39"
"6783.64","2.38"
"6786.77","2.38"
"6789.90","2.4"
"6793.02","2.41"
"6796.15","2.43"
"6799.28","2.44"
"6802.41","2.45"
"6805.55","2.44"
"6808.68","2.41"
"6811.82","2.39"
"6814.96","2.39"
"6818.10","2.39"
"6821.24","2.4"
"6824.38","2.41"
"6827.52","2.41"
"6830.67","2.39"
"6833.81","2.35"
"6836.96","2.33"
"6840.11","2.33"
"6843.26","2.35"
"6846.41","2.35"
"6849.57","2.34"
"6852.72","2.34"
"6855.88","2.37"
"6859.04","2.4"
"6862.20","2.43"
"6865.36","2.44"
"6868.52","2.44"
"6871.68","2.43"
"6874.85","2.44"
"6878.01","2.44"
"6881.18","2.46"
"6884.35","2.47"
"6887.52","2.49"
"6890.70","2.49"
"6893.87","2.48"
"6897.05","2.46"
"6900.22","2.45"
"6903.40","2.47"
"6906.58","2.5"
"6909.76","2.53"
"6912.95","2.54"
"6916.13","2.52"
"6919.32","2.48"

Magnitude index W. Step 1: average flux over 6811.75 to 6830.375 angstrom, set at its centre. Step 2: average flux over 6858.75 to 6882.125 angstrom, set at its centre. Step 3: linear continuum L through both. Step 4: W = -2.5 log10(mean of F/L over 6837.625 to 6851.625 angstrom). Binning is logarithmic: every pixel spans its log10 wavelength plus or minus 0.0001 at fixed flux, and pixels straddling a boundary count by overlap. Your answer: 0.034 mag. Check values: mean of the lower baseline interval 2.4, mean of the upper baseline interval 2.44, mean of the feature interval 2.34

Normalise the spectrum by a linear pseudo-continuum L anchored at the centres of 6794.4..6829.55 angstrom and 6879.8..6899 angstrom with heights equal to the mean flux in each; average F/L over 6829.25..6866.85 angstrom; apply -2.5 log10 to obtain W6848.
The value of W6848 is 0.03 mag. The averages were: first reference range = 2.41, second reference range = 2.47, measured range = 2.37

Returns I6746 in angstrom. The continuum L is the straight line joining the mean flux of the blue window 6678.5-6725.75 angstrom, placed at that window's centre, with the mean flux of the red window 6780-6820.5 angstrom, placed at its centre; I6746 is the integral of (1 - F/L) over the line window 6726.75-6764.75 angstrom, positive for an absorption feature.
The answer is -1.9 angstrom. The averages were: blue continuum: 2.16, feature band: 2.38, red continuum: 2.41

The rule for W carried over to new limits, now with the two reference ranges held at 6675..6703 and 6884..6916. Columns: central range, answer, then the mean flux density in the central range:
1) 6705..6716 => 0.212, 1.91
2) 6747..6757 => -0.020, 2.4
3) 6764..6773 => -0.014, 2.4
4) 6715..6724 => 0.085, 2.15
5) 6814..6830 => 0.008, 2.4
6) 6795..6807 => -0.018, 2.44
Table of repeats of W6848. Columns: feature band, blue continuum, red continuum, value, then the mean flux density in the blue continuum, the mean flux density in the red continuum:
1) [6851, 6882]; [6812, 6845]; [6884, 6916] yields 0.01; 2.38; 2.49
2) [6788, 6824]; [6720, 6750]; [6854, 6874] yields -0.01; 2.35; 2.42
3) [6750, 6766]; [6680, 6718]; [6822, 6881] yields -0.08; 2.14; 2.39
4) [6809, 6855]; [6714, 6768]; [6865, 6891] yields 0.02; 2.34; 2.45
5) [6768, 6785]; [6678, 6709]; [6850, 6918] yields -0.03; 2.21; 2.45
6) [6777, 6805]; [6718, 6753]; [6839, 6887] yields -0.02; 2.34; 2.4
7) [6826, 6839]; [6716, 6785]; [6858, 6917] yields 0.03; 2.36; 2.47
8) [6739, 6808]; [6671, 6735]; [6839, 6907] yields -0.05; 2.21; 2.43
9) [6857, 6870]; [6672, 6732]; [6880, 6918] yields 0.01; 2.2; 2.49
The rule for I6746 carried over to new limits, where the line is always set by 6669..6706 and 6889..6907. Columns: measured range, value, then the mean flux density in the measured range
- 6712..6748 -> 0.7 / 2.27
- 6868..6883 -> 0.1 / 2.44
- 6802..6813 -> -0.1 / 2.42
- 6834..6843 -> 0.3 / 2.34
